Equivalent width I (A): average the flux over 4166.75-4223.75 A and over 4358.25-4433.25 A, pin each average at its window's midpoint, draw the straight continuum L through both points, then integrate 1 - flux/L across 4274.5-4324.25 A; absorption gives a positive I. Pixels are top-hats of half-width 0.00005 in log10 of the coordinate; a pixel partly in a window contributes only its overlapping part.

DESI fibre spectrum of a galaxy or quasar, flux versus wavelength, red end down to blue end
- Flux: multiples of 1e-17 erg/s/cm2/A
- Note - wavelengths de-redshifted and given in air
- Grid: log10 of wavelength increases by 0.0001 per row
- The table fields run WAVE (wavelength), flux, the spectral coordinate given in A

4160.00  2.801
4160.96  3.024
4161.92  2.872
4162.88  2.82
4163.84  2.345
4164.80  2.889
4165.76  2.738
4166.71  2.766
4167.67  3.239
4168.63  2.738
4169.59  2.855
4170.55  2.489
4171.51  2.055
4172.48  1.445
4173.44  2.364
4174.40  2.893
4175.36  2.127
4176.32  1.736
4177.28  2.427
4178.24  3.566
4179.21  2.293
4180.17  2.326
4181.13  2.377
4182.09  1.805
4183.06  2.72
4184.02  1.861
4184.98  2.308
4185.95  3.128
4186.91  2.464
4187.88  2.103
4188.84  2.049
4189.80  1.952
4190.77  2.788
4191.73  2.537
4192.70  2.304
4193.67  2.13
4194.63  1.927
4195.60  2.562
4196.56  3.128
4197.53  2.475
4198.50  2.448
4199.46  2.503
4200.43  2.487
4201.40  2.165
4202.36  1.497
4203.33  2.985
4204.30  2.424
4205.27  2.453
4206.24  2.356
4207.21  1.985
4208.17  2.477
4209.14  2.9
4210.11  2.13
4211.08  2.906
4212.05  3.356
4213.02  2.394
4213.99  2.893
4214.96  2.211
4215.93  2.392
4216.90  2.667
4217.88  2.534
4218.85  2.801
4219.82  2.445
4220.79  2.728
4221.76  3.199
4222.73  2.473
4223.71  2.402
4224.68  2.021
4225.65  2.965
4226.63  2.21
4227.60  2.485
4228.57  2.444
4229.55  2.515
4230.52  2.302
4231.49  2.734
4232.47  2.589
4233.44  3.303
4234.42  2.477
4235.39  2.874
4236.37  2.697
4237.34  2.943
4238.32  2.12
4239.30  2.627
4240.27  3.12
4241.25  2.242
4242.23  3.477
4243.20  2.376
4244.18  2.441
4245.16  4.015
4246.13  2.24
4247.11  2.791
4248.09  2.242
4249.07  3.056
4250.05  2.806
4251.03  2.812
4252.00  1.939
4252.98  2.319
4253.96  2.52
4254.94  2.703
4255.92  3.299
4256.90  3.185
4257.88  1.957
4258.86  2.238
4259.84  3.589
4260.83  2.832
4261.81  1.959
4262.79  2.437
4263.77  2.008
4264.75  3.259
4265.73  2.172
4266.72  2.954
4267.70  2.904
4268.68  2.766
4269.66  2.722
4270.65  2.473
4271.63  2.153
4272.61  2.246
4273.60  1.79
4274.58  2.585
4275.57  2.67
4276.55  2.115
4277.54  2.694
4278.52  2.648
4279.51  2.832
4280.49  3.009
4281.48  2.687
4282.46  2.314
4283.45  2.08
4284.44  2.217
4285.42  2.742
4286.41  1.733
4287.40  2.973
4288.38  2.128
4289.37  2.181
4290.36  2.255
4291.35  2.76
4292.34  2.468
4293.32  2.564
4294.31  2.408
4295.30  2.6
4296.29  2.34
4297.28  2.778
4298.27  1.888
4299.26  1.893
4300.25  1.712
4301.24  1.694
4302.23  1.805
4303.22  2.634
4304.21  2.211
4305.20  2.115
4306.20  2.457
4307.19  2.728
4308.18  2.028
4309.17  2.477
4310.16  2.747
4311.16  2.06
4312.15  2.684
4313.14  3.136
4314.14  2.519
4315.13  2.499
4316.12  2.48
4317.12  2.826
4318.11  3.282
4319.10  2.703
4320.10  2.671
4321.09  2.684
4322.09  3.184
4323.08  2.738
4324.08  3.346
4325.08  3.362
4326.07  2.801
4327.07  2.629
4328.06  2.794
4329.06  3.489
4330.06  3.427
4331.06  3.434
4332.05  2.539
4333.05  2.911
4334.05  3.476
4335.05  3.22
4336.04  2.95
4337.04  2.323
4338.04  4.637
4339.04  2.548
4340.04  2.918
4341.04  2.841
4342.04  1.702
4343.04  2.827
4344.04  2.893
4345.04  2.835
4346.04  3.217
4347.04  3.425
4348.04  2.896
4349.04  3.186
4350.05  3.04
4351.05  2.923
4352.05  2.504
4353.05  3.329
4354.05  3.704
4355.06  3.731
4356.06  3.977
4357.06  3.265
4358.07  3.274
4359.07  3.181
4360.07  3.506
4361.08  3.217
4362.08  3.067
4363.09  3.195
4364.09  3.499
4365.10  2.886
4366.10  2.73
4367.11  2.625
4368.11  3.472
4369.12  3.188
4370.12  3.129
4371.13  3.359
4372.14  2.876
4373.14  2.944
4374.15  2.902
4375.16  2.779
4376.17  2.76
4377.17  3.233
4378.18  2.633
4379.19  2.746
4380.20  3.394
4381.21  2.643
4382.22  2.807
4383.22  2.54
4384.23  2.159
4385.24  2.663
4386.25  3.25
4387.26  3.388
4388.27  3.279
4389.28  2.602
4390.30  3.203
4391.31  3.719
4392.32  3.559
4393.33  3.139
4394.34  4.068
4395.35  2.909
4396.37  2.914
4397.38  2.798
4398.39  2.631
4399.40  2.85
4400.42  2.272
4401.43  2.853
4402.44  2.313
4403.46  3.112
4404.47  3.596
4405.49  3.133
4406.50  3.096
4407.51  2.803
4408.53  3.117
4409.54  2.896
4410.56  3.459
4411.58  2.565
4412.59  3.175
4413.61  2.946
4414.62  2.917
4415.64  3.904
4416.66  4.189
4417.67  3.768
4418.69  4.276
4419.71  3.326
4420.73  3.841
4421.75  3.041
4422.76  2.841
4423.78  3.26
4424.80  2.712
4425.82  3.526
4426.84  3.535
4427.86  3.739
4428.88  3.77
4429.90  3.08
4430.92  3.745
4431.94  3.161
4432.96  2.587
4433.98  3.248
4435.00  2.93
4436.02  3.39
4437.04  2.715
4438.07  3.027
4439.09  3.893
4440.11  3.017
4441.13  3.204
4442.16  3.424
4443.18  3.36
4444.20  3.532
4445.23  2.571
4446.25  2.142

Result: 5.8 A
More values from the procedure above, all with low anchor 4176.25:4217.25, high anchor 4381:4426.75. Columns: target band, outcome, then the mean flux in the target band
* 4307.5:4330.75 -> 0.3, 2.81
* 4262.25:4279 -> 1.1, 2.5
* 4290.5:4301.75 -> 2.0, 2.28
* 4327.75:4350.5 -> -0.9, 3.02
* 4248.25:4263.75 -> 0.1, 2.62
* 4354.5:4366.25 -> -1.3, 3.31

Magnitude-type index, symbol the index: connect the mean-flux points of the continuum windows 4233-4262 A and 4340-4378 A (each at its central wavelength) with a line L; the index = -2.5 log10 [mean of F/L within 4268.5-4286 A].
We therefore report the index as 0.137 mag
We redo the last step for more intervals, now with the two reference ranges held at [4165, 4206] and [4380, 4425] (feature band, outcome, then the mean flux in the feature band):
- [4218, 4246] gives -0.042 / 2.67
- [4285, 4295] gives 0.140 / 2.42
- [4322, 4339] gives -0.085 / 3.12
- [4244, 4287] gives 0.042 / 2.57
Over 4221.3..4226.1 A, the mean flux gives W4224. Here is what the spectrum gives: 2.61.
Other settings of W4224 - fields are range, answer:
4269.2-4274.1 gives 2.27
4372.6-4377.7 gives 2.92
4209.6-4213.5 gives 2.7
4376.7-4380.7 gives 3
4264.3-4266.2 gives 2.71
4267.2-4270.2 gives 2.79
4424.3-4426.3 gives 3.11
